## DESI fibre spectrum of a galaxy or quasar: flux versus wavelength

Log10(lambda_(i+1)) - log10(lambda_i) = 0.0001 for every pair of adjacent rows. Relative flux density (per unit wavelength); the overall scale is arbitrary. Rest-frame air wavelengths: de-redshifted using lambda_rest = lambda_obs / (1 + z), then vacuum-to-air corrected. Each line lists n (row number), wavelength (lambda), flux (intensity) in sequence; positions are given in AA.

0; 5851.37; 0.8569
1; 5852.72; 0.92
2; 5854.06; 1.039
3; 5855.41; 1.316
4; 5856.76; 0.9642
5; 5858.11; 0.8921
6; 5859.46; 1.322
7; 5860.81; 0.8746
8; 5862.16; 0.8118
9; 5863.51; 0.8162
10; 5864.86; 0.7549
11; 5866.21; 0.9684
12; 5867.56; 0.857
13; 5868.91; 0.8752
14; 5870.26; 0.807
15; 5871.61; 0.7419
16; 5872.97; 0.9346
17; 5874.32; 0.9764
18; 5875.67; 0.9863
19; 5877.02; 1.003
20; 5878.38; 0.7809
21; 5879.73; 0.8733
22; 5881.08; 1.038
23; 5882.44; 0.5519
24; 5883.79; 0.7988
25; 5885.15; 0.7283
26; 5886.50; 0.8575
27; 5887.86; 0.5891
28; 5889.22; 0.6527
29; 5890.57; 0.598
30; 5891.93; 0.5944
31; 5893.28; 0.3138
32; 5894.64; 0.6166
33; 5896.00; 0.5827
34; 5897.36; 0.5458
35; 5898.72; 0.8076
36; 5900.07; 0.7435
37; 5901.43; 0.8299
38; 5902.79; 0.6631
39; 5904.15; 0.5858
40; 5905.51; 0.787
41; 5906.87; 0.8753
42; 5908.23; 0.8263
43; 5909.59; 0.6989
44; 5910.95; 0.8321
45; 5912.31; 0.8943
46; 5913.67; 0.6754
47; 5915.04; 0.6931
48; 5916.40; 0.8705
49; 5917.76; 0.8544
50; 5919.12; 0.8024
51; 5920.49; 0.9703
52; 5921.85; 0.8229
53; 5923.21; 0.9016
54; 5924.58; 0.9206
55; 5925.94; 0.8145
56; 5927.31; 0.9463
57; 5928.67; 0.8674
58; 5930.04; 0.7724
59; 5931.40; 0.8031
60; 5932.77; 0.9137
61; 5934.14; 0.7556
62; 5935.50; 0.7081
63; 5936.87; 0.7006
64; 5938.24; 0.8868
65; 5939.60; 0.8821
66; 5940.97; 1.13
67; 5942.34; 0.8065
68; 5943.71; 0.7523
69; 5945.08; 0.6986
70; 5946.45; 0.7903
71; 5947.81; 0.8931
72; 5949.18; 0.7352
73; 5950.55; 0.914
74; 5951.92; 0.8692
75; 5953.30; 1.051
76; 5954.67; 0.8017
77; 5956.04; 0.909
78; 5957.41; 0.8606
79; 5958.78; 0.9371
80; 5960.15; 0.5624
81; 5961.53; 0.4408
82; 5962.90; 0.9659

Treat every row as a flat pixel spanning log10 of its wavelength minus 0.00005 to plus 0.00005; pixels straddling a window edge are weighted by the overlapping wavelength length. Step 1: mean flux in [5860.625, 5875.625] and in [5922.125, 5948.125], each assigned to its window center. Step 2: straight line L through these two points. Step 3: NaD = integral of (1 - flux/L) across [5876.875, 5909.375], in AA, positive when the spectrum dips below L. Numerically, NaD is 5.3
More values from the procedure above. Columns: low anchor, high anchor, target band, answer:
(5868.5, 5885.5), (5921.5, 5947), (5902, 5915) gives 1.34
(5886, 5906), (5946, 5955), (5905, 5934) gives -3.57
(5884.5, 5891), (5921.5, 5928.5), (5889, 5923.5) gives 2.52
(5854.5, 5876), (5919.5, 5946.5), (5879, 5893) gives 2.92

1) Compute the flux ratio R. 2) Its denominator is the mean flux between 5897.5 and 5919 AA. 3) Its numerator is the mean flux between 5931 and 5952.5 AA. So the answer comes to 1.1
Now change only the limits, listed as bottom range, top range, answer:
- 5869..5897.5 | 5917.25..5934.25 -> 1.15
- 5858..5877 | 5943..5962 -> 0.89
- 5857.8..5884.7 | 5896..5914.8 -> 0.84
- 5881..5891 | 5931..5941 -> 1.17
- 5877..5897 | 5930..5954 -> 1.21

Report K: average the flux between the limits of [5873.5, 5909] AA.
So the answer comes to 0.739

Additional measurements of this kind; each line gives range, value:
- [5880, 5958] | 0.786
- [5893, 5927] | 0.764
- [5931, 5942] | 0.847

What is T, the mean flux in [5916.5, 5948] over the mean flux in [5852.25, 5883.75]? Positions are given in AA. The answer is 0.92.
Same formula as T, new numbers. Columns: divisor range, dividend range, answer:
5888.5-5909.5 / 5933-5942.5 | 1.26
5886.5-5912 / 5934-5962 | 1.20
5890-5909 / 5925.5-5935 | 1.25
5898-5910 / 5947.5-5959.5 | 1.17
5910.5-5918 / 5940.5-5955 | 1.07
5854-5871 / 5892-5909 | 0.72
